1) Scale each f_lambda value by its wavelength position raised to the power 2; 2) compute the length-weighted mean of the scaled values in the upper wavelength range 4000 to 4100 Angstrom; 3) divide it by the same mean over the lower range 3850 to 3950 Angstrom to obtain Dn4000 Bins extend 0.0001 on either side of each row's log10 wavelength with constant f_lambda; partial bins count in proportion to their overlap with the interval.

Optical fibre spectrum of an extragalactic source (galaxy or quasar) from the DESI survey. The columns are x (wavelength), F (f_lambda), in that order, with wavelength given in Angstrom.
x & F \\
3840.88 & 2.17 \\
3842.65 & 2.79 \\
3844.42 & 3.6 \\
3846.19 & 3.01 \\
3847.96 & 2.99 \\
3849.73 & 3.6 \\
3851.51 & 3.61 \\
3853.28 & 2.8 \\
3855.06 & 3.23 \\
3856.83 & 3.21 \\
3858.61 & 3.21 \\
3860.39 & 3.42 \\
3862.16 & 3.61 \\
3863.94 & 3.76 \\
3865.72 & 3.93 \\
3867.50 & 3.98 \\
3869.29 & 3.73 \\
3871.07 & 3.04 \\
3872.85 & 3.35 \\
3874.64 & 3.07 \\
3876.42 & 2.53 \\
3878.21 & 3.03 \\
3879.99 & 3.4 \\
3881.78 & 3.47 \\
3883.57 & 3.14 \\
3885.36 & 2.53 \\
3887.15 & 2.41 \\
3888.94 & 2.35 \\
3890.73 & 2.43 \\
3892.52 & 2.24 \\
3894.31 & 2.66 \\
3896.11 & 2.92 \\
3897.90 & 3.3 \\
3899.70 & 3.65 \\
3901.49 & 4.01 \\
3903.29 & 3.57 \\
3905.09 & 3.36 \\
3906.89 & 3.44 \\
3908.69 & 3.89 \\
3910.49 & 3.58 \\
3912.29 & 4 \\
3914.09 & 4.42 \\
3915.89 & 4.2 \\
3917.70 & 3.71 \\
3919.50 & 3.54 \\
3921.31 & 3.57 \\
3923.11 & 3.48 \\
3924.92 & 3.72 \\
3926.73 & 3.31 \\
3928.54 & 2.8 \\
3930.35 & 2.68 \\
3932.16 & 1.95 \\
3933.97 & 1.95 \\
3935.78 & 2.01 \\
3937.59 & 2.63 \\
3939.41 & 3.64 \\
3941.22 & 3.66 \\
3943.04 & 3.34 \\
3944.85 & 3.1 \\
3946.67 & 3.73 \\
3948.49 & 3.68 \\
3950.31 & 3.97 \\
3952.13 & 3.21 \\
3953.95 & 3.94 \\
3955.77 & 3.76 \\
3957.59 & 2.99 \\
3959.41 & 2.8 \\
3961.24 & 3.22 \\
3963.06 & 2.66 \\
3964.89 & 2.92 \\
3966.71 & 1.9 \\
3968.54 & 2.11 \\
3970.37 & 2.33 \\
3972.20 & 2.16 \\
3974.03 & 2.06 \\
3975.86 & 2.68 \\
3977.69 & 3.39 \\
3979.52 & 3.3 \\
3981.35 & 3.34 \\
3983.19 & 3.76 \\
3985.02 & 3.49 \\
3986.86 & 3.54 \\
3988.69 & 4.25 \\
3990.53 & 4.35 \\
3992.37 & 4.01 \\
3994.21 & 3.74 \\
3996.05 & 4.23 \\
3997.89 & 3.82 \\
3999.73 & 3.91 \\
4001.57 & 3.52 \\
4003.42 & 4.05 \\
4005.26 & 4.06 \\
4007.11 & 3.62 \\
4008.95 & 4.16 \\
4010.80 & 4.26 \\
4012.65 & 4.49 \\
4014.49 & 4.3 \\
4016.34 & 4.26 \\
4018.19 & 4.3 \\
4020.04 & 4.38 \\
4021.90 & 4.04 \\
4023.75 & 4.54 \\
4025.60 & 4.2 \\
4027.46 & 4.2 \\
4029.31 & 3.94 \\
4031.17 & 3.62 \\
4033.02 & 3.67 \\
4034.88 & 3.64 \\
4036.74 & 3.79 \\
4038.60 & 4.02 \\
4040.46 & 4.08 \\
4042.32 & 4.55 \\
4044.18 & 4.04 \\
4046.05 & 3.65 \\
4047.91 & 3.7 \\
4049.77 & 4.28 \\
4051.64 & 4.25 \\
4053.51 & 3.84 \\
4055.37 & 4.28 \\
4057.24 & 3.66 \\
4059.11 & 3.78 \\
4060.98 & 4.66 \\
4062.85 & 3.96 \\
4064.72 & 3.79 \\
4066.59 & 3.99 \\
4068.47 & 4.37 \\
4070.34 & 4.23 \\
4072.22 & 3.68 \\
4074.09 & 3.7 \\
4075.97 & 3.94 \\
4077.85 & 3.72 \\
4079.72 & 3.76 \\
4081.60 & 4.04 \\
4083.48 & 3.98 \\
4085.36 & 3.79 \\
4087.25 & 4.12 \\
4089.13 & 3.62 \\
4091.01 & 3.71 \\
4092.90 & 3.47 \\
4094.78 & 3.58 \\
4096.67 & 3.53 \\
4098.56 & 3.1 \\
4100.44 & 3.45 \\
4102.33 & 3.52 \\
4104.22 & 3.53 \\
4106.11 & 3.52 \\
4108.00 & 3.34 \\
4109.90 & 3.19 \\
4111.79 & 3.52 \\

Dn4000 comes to 1.3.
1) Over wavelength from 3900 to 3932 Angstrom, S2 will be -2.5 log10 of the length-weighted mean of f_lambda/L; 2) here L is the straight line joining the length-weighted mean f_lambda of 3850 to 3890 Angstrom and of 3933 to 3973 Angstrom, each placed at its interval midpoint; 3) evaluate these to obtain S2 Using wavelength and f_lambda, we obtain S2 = -0.15 mag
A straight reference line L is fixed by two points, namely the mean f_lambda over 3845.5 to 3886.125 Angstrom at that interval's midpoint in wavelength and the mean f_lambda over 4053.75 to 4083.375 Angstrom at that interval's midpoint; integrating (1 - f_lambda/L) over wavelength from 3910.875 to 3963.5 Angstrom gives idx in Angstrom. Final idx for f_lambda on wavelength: 3.3 Angstrom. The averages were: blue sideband 3.29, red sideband 3.97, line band 3.31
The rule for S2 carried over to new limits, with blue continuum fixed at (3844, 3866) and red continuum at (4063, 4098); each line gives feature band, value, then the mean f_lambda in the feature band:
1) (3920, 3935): 0.193 mag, 2.94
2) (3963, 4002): 0.117 mag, 3.26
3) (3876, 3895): 0.238 mag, 2.75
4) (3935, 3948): 0.115 mag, 3.19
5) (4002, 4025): -0.138 mag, 4.19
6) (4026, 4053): -0.061 mag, 3.96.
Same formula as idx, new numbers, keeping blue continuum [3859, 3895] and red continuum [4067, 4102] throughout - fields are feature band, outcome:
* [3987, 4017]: -4.7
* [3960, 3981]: 4.7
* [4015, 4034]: -2.9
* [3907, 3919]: -2.6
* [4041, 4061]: -2.1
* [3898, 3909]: -1.5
